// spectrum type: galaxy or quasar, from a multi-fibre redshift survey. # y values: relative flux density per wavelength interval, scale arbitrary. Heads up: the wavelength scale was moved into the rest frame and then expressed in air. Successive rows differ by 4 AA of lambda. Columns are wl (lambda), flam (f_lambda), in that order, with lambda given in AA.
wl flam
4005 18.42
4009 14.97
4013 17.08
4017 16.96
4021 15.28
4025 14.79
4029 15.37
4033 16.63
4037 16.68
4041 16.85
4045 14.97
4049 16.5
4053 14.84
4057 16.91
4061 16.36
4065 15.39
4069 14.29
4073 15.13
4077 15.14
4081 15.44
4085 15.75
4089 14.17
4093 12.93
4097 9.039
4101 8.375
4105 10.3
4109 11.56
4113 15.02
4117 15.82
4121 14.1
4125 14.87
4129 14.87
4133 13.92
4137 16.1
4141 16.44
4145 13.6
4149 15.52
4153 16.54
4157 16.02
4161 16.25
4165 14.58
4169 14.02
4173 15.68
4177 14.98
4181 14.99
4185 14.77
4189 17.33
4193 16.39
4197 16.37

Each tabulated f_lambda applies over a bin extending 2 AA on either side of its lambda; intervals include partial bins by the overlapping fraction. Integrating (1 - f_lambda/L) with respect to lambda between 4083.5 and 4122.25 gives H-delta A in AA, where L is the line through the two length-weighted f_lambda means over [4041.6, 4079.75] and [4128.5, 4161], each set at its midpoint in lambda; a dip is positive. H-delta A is 7.15 AA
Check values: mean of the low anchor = 15.6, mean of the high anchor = 15.5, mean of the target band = 12.6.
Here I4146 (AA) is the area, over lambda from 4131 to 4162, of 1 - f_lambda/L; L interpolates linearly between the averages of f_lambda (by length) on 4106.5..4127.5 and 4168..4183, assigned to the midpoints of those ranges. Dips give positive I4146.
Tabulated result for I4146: -2.0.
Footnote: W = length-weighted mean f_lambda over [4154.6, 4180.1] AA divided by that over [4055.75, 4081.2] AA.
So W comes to 1.0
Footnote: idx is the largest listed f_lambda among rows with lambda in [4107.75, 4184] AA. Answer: 16.54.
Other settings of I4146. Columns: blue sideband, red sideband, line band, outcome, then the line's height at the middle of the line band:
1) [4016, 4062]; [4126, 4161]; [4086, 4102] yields 4.18 AA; 15.7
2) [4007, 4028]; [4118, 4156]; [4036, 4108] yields 5.54 AA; 15.5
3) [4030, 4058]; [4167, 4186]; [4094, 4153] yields 6.68 AA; 15.4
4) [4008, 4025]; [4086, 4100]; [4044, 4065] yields -2.84 AA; 14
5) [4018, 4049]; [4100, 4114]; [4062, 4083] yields -2.69 AA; 13.4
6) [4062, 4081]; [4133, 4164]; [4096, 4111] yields 5.34 AA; 15.3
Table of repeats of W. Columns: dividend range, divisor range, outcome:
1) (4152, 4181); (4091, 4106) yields 1.51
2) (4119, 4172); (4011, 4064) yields 0.94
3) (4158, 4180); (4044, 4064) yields 0.95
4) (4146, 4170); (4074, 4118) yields 1.19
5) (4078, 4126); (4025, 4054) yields 0.82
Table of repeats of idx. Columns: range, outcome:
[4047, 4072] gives 16.91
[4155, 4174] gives 16.25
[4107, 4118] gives 15.82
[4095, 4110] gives 11.56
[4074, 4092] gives 15.75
